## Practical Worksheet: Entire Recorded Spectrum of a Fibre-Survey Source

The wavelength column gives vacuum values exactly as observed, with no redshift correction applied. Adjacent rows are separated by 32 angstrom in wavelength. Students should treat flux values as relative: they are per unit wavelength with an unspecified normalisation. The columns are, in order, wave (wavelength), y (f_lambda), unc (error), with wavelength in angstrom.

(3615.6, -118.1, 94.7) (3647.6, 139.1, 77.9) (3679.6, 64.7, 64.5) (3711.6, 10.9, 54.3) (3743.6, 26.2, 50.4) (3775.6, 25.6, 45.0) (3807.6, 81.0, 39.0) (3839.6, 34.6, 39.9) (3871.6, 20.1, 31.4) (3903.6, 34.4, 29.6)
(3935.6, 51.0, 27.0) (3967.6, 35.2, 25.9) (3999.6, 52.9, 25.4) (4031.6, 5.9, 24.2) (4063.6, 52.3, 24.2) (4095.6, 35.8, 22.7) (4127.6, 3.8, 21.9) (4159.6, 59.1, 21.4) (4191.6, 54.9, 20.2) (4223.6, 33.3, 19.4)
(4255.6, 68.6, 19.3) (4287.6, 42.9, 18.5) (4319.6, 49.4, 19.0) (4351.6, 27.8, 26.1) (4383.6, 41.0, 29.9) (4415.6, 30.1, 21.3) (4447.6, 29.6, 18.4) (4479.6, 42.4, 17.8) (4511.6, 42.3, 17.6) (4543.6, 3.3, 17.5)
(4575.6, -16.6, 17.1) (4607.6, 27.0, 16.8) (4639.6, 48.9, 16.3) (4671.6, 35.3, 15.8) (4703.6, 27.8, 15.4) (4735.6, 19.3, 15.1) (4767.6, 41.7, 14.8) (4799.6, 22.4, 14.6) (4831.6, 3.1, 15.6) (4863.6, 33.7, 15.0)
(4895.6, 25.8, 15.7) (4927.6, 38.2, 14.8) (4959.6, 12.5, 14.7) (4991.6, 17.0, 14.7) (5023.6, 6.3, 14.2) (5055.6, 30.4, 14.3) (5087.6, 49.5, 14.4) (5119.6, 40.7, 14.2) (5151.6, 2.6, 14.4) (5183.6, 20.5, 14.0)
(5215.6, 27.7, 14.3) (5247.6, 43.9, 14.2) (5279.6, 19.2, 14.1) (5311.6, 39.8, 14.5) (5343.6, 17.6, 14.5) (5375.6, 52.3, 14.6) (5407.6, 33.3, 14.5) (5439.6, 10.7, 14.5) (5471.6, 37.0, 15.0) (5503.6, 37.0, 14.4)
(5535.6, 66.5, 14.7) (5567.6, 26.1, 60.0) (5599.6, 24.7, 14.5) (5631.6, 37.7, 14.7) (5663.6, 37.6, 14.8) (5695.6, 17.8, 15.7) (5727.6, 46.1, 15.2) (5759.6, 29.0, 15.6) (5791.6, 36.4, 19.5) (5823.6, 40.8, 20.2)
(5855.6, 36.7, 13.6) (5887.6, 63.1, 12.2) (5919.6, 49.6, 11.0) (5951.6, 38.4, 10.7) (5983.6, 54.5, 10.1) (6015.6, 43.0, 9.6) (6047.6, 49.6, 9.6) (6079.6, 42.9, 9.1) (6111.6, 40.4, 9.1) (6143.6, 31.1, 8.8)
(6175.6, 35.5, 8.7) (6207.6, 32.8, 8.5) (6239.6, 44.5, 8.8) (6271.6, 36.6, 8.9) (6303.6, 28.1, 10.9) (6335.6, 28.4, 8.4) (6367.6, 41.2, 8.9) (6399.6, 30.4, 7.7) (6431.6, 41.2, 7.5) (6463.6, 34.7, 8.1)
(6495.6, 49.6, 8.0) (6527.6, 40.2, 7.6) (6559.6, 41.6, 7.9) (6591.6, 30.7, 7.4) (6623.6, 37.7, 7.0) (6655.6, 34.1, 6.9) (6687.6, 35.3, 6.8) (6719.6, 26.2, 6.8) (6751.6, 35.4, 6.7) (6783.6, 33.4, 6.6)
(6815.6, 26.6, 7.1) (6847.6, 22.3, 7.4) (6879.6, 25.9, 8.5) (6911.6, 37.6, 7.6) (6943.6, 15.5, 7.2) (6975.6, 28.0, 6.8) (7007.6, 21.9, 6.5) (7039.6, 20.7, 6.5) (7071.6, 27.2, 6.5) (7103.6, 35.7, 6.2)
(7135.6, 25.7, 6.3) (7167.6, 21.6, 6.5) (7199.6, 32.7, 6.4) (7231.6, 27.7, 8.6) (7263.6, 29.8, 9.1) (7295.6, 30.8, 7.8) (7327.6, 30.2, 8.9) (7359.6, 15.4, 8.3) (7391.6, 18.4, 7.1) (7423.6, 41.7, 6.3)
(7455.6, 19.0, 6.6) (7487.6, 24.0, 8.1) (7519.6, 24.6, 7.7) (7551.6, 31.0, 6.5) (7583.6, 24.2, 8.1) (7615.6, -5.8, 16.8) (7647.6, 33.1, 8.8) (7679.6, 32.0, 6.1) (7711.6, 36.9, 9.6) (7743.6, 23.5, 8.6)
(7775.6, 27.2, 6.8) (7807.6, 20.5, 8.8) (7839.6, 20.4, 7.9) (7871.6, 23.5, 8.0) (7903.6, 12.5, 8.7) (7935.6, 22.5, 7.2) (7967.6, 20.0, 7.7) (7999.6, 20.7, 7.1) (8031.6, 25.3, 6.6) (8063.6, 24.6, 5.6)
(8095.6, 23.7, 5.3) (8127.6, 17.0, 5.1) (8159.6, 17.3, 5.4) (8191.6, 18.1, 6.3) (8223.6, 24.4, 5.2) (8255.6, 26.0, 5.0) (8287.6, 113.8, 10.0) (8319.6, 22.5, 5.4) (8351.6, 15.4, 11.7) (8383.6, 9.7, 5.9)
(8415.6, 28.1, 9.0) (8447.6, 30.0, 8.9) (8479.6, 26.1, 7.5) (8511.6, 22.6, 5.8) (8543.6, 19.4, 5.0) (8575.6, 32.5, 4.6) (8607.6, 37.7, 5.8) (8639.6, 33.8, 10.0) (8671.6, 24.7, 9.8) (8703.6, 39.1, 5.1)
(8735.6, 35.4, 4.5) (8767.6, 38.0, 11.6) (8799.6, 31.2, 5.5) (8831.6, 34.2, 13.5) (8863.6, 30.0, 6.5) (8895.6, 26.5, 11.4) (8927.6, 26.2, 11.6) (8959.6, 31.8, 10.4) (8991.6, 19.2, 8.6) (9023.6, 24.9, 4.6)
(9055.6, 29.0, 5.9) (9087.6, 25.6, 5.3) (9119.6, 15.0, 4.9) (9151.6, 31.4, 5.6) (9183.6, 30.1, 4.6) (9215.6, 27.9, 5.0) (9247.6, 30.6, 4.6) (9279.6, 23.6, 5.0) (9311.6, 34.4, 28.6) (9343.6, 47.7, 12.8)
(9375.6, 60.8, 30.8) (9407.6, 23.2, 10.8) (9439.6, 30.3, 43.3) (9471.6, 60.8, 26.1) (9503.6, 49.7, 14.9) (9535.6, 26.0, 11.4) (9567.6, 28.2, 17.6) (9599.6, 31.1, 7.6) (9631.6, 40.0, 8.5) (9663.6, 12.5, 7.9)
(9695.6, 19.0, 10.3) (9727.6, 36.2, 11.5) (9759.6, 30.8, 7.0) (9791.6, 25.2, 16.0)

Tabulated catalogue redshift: 1.22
